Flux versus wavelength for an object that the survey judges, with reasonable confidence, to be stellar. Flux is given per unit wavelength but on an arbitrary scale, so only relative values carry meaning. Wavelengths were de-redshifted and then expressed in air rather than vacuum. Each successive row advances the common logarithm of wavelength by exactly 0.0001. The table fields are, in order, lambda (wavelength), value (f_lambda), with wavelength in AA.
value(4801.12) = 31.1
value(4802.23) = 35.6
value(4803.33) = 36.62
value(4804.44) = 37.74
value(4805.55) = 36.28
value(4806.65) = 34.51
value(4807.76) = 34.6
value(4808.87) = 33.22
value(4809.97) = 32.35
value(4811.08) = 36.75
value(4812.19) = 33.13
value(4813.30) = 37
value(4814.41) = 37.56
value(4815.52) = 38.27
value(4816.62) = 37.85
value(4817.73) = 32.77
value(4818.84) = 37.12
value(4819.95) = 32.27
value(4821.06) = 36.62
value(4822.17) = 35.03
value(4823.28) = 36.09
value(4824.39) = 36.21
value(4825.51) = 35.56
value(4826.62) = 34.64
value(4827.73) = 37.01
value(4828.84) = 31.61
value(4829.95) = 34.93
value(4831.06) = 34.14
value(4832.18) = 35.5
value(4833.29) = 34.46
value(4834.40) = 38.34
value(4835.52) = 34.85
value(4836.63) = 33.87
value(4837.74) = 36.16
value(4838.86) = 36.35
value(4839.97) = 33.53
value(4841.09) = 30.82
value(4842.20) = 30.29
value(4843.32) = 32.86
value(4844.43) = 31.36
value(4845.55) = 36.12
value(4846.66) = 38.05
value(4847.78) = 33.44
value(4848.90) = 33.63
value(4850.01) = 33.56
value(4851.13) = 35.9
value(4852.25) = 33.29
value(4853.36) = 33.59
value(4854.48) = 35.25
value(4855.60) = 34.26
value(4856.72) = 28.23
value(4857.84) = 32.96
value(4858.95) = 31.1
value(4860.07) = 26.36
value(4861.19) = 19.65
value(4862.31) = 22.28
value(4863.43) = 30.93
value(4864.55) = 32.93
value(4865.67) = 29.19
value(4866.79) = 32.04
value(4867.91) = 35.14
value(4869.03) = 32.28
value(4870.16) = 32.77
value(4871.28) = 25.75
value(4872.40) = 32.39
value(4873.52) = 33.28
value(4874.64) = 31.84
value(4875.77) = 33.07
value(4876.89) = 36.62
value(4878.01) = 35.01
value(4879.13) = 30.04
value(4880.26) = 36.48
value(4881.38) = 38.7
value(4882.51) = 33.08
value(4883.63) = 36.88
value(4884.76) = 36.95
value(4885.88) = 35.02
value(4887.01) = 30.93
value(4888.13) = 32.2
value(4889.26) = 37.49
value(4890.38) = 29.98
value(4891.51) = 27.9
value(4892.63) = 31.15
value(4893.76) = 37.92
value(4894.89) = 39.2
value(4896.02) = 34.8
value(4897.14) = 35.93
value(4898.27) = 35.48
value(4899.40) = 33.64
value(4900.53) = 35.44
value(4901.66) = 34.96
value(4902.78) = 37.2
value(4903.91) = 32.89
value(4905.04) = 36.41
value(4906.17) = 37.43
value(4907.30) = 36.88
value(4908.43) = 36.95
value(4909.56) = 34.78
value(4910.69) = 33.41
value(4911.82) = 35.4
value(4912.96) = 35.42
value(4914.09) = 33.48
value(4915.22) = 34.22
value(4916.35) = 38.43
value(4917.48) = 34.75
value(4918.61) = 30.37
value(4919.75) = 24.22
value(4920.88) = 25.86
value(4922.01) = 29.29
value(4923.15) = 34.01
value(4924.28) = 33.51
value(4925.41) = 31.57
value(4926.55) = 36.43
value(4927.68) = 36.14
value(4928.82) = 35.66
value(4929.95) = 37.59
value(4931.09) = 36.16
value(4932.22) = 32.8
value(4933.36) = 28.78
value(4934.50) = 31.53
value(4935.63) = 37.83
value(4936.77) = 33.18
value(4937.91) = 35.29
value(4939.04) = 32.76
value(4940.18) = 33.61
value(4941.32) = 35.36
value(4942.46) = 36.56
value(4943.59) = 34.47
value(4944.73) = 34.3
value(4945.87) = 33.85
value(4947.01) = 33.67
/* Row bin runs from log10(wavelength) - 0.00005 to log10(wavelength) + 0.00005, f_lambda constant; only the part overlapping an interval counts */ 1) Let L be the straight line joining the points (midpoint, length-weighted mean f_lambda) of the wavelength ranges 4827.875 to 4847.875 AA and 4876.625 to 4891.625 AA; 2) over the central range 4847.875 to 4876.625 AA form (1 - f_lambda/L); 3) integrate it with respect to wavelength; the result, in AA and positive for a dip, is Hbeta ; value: 2.5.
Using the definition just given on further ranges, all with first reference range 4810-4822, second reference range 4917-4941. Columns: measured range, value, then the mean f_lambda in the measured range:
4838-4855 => 0.52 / 33.9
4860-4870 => 1.52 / 29.2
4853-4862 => 1.26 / 29.9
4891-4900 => -0.21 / 34.5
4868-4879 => 0.56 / 32.6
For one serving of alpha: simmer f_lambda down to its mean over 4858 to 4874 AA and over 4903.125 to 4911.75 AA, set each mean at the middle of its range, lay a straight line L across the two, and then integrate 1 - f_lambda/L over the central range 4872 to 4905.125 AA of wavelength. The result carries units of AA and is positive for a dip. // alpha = -1.52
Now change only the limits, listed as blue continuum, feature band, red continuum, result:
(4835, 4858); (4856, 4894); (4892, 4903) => 3.0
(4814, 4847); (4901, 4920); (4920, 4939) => -0.6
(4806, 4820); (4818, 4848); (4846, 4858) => -0.1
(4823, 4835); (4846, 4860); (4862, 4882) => 0.1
